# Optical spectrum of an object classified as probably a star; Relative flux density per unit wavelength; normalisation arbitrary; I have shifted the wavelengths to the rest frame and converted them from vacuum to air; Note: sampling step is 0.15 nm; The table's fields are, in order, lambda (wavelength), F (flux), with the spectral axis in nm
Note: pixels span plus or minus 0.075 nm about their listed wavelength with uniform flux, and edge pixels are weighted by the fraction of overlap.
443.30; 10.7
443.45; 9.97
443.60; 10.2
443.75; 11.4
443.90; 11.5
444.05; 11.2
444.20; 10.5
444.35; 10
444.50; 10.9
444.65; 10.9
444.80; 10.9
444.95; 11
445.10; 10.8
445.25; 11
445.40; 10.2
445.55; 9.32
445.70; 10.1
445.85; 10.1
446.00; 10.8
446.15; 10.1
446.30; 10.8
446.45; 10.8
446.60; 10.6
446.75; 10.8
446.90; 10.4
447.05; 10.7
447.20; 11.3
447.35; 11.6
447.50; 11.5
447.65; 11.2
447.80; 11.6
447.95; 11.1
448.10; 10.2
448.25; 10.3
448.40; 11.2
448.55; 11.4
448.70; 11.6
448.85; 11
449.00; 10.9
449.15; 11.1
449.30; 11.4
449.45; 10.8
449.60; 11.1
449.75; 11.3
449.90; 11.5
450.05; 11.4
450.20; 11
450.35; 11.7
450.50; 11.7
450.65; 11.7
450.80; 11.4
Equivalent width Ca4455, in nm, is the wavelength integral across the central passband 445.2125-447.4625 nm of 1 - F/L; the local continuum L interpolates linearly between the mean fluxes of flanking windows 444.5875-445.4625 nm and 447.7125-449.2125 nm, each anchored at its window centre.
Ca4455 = 0.06 nm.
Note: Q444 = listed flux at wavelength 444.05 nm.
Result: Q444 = 11.2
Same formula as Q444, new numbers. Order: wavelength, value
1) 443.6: 10.2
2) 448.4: 11.2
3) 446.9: 10.4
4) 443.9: 11.5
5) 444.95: 11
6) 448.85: 11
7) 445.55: 9.32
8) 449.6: 11.1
